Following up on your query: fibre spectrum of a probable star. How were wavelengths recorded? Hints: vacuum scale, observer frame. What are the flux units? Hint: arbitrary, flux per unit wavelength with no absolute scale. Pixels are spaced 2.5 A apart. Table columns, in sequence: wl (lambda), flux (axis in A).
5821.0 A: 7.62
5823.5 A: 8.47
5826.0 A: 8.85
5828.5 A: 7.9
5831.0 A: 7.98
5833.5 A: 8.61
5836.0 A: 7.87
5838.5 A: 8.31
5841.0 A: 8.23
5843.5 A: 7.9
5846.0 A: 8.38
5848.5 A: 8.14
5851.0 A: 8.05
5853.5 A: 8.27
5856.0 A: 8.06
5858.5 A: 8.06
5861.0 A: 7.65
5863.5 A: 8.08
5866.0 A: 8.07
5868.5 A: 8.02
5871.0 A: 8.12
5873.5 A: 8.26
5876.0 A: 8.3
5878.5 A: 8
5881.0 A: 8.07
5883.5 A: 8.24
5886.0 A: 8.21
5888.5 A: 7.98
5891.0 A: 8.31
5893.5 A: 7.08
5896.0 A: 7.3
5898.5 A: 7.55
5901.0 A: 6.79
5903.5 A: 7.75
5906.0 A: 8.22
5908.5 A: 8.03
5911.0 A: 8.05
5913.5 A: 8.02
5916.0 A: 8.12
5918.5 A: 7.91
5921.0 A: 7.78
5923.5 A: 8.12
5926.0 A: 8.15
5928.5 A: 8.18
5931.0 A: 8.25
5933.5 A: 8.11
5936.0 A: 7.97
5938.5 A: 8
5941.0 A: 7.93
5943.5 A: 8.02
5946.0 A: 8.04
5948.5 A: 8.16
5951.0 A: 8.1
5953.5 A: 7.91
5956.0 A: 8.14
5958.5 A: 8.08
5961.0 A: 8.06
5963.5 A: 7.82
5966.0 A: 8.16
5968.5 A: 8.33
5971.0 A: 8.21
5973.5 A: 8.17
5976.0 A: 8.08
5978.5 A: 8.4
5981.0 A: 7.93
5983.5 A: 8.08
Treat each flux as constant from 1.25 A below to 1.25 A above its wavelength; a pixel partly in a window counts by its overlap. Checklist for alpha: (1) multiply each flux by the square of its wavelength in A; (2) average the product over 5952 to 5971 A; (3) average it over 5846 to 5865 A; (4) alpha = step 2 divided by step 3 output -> 1.0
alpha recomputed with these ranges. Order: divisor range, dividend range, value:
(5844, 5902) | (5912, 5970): 1.04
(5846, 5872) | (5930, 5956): 1.03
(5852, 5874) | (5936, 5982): 1.04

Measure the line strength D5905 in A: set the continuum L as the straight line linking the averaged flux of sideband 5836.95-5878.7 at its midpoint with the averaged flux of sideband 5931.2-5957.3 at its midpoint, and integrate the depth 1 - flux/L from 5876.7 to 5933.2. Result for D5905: 1.1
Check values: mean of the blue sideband 8.11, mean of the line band 7.92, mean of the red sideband 8.05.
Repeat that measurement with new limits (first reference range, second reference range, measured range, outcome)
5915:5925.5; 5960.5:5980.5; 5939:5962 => 0.11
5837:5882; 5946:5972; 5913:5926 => 0.15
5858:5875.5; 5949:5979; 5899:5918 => 0.55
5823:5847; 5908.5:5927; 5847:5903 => 1.37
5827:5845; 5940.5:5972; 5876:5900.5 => 0.77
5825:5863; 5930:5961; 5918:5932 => 0.01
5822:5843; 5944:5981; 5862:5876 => 0.16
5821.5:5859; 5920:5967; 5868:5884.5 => 0.00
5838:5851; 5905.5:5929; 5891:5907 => 1.14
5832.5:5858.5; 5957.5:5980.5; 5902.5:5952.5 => 0.64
